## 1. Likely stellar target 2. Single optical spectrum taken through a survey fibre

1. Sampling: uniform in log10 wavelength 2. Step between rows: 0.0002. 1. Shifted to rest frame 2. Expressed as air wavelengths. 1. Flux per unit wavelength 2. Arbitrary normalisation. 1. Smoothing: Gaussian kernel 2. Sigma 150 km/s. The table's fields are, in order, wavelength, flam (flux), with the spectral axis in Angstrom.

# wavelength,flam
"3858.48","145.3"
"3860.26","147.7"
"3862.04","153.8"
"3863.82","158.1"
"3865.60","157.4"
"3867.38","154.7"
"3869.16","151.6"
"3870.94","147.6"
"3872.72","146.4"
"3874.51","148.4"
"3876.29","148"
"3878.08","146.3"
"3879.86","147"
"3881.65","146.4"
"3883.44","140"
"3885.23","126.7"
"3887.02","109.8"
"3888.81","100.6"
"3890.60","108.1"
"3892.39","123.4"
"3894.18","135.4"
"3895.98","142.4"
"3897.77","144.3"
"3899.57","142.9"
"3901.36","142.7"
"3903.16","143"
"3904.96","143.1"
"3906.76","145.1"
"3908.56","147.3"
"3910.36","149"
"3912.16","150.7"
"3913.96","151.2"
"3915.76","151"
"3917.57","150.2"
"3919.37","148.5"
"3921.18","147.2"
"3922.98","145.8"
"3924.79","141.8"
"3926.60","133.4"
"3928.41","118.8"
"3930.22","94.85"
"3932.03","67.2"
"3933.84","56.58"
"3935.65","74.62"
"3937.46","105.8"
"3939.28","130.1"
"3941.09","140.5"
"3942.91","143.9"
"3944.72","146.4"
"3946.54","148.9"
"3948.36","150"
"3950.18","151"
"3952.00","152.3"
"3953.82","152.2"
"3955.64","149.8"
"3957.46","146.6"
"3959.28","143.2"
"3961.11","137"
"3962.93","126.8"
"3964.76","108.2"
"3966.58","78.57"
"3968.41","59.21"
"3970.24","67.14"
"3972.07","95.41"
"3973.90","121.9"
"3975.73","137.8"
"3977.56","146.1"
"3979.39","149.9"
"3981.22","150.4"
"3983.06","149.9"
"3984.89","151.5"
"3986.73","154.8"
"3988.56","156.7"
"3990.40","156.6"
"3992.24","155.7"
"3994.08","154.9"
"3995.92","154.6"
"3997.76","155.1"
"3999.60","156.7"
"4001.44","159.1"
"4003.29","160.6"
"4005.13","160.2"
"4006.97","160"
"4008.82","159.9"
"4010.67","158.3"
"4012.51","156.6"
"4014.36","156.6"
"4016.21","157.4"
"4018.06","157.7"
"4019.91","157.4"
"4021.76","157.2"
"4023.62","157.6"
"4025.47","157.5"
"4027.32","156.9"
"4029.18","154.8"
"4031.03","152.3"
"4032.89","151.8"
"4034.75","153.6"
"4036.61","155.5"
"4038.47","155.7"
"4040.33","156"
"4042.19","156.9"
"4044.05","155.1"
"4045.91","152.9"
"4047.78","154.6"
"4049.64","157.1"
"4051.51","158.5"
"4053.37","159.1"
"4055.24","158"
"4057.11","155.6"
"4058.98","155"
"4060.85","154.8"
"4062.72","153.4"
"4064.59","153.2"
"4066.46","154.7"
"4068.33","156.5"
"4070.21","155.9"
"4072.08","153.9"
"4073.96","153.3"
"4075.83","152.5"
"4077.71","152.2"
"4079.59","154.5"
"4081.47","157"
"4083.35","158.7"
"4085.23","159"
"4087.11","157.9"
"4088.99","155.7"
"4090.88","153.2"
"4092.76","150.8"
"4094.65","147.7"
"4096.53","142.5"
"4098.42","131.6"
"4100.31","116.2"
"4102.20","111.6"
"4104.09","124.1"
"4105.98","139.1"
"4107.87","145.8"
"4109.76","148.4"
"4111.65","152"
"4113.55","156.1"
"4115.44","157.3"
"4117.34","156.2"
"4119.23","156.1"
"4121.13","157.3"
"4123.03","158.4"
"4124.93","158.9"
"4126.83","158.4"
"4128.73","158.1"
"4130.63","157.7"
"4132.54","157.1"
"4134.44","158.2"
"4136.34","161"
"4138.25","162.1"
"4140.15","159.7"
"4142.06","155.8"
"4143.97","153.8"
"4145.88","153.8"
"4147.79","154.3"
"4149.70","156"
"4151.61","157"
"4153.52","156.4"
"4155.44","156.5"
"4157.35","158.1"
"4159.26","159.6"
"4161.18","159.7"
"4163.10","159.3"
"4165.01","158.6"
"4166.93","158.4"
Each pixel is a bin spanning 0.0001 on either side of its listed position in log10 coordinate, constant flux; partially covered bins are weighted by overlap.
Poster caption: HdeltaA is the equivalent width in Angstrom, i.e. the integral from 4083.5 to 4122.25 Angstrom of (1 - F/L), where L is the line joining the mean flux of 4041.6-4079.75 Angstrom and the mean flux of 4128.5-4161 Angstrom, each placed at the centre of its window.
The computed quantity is 2.5 Angstrom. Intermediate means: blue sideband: 155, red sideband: 157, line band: 146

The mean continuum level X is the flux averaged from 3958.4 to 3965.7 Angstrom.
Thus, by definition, 129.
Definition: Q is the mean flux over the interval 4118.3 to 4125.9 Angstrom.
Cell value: 158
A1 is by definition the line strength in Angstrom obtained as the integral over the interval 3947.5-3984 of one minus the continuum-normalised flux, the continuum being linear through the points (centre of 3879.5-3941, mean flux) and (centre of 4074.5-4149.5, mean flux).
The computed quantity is 1.8 Angstrom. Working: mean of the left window 130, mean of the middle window 129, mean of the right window 151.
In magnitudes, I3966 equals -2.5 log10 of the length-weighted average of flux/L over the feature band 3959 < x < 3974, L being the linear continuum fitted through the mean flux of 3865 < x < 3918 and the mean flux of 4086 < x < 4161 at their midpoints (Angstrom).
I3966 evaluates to 0.384 mag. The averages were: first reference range 141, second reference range 152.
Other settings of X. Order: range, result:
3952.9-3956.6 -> 151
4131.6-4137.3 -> 159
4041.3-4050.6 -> 155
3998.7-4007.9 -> 159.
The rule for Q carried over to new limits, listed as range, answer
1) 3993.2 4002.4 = 156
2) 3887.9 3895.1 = 117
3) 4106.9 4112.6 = 149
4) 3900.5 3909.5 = 144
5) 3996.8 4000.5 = 156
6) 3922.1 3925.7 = 144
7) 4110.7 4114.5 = 154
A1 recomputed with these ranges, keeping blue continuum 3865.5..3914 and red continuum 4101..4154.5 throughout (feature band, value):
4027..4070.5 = -1.97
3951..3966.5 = 0.81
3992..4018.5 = -2.05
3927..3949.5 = 4.29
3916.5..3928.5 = -0.04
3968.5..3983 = 2.29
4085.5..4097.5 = -0.07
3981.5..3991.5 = -0.58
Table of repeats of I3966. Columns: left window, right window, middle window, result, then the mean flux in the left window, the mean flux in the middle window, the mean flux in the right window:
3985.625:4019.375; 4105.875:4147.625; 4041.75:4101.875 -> 0.030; 157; 152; 156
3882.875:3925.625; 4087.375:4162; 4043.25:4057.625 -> -0.065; 139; 156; 152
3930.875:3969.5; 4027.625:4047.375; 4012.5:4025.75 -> -0.068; 122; 157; 154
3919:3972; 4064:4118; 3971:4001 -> -0.133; 122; 147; 148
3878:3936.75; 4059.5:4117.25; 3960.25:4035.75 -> -0.034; 130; 144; 149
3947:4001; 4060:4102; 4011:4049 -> -0.084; 137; 156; 150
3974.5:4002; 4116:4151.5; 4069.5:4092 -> 0.001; 152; 155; 157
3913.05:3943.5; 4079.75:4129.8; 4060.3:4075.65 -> -0.079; 123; 154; 149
